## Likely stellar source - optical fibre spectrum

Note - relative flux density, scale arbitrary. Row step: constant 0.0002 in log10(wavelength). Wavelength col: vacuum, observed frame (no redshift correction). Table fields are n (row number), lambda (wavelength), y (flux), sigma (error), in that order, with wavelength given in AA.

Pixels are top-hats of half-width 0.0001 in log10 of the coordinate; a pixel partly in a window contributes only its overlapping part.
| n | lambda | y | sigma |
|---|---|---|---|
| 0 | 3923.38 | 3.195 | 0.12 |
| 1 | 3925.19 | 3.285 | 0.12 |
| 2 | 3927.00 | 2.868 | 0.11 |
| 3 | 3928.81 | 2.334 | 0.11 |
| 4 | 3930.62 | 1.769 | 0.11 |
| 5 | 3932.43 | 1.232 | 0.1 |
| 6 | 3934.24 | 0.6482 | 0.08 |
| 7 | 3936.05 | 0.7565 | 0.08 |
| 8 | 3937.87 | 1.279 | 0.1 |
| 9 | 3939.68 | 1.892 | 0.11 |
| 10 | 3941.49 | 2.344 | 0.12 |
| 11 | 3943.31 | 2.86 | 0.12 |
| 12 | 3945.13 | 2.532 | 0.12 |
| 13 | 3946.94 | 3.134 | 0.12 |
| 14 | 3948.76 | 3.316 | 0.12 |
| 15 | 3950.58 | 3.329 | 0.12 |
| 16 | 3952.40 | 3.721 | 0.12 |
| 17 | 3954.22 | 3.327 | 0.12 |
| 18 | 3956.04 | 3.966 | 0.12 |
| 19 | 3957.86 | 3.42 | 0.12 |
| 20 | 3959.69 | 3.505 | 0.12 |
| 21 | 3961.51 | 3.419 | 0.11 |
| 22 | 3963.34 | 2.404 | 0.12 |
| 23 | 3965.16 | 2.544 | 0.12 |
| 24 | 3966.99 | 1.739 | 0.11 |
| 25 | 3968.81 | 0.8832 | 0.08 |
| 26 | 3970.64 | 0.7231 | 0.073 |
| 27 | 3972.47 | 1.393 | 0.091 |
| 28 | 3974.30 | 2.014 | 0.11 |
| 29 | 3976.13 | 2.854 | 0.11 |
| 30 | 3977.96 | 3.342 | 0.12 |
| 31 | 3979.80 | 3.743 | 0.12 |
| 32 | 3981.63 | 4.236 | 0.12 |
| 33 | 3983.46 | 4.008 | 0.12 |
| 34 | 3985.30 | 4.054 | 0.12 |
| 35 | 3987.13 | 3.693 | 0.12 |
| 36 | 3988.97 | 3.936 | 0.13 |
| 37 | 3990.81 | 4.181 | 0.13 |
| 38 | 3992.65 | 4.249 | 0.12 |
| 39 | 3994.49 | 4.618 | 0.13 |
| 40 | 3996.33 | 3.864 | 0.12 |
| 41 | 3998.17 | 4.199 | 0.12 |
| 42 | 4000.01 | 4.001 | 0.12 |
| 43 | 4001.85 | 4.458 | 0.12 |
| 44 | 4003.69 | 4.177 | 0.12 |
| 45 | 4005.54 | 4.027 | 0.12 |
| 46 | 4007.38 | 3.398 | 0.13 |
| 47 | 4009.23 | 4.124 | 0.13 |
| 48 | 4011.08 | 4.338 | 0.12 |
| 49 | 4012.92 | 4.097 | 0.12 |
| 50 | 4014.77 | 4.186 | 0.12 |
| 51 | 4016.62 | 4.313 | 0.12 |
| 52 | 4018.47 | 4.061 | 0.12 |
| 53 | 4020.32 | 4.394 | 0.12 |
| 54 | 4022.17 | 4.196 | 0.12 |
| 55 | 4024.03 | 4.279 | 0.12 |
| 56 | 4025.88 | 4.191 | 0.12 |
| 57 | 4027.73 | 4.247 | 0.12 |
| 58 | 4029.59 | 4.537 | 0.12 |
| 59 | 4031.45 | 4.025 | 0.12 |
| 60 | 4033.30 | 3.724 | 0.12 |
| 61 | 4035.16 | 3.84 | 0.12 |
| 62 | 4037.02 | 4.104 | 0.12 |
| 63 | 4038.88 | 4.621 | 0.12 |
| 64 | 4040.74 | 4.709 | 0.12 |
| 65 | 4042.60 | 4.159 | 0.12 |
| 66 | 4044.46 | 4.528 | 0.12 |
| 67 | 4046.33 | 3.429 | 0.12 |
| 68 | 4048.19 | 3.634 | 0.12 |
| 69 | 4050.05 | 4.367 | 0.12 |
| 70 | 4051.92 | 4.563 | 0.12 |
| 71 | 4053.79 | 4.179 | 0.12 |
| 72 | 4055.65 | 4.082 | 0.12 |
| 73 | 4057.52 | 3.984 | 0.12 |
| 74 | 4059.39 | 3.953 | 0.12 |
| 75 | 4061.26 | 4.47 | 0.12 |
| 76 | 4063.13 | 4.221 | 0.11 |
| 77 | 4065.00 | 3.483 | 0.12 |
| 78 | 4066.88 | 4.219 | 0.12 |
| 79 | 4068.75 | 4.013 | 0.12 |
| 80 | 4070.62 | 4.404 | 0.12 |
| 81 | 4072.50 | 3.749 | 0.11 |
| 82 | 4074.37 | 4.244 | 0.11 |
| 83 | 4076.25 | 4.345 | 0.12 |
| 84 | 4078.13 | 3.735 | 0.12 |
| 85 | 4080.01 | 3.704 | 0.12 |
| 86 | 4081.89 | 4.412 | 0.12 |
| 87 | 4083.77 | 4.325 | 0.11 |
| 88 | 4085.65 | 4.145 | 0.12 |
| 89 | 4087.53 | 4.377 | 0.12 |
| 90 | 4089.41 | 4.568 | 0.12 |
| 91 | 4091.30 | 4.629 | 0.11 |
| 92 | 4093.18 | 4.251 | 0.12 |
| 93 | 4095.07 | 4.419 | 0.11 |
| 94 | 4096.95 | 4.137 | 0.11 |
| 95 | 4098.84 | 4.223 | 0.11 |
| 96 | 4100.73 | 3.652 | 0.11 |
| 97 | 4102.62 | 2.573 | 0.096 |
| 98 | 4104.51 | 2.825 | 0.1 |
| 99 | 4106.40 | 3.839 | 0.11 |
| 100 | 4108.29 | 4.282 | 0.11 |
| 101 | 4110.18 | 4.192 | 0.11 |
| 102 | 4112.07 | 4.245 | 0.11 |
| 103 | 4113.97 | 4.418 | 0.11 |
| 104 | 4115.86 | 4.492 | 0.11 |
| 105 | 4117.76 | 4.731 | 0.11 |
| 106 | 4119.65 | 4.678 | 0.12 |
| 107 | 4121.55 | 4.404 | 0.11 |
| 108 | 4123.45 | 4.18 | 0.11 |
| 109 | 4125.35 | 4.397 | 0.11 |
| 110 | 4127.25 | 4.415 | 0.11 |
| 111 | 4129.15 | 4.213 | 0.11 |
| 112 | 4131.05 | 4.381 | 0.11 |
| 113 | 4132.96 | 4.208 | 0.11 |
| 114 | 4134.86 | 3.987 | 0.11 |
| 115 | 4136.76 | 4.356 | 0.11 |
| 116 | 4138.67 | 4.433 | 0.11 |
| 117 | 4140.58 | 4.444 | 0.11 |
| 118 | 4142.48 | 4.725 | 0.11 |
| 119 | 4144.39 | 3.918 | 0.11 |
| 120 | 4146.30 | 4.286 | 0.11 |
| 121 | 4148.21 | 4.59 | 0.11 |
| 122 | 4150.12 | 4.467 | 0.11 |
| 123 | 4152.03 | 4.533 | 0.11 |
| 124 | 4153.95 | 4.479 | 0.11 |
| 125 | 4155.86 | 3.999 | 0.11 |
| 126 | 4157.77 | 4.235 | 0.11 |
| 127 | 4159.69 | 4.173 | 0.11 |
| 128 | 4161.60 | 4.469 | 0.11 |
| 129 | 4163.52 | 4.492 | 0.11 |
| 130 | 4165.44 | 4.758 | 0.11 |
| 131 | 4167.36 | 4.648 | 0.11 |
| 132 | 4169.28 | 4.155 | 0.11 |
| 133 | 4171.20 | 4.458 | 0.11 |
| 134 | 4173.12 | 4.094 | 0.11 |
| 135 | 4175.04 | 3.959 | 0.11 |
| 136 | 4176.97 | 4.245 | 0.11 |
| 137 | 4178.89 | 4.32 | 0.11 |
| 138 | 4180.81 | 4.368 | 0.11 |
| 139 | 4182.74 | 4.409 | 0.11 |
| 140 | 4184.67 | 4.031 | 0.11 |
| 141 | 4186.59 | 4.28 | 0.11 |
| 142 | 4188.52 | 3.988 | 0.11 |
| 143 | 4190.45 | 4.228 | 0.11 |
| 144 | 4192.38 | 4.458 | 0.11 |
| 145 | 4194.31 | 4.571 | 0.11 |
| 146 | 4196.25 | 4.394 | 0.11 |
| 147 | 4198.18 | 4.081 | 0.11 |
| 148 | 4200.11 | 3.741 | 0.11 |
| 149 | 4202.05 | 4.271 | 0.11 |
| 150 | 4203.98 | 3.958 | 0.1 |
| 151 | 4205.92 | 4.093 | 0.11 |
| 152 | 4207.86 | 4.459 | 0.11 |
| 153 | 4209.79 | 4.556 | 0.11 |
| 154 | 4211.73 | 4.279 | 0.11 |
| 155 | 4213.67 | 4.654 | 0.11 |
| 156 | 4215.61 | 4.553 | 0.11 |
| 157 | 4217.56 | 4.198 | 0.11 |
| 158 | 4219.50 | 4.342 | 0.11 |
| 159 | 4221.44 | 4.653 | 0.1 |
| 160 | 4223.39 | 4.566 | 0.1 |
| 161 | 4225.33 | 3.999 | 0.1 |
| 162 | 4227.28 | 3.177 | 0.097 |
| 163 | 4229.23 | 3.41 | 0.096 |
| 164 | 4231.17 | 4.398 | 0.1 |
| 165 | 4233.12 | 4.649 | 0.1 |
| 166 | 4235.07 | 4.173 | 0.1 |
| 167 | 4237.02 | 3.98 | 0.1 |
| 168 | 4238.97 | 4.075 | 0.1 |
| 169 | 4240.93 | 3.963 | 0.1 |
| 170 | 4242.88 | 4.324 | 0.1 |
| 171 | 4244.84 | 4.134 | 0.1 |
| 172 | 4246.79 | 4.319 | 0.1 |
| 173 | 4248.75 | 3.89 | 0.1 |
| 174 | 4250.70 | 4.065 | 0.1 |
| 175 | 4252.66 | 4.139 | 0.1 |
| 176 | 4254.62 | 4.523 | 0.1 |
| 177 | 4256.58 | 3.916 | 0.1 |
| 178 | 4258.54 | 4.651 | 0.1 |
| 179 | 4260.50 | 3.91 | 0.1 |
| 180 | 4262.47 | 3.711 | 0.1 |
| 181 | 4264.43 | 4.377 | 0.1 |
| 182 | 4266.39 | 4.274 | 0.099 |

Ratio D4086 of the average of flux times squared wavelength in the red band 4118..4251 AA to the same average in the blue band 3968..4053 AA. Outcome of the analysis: 1.21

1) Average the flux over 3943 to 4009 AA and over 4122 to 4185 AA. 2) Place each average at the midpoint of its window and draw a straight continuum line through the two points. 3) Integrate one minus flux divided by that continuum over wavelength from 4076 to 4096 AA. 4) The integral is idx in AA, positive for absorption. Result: -1.6 AA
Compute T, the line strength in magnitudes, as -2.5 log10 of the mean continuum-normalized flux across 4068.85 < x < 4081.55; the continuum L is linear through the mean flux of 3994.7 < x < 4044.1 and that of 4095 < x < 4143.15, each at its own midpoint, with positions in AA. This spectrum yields 0.03 mag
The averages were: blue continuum 4.18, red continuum 4.18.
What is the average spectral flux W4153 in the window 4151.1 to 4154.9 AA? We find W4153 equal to 4.5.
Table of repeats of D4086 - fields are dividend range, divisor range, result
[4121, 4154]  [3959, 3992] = 1.60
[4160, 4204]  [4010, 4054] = 1.10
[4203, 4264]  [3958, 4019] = 1.35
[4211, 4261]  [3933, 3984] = 1.84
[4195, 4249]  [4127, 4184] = 1.00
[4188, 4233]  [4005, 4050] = 1.12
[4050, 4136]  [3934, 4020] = 1.35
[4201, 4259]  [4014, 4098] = 1.09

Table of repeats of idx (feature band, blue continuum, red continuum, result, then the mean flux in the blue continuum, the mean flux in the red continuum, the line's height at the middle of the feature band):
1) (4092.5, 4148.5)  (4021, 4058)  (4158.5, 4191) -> 0.7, 4.17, 4.3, 4.25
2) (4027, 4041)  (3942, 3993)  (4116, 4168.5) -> -2.5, 3.07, 4.39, 3.57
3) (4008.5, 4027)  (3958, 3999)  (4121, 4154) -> -4.1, 3.17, 4.35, 3.46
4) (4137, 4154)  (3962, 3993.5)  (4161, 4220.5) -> -1.7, 2.95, 4.31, 4.02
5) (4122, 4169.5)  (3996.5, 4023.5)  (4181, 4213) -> -1.7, 4.14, 4.24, 4.21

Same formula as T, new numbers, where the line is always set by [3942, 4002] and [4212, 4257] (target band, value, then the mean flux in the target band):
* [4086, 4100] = -0.183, 4.35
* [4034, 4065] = -0.180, 4.15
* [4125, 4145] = -0.132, 4.32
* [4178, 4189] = -0.064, 4.24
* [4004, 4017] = -0.200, 4.06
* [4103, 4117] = -0.071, 3.99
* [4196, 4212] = -0.032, 4.19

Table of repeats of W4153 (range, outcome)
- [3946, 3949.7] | 3.22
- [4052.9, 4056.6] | 4.14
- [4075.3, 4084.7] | 4.1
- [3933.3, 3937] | 0.713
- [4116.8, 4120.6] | 4.71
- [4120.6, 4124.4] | 4.29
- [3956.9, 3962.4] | 3.45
